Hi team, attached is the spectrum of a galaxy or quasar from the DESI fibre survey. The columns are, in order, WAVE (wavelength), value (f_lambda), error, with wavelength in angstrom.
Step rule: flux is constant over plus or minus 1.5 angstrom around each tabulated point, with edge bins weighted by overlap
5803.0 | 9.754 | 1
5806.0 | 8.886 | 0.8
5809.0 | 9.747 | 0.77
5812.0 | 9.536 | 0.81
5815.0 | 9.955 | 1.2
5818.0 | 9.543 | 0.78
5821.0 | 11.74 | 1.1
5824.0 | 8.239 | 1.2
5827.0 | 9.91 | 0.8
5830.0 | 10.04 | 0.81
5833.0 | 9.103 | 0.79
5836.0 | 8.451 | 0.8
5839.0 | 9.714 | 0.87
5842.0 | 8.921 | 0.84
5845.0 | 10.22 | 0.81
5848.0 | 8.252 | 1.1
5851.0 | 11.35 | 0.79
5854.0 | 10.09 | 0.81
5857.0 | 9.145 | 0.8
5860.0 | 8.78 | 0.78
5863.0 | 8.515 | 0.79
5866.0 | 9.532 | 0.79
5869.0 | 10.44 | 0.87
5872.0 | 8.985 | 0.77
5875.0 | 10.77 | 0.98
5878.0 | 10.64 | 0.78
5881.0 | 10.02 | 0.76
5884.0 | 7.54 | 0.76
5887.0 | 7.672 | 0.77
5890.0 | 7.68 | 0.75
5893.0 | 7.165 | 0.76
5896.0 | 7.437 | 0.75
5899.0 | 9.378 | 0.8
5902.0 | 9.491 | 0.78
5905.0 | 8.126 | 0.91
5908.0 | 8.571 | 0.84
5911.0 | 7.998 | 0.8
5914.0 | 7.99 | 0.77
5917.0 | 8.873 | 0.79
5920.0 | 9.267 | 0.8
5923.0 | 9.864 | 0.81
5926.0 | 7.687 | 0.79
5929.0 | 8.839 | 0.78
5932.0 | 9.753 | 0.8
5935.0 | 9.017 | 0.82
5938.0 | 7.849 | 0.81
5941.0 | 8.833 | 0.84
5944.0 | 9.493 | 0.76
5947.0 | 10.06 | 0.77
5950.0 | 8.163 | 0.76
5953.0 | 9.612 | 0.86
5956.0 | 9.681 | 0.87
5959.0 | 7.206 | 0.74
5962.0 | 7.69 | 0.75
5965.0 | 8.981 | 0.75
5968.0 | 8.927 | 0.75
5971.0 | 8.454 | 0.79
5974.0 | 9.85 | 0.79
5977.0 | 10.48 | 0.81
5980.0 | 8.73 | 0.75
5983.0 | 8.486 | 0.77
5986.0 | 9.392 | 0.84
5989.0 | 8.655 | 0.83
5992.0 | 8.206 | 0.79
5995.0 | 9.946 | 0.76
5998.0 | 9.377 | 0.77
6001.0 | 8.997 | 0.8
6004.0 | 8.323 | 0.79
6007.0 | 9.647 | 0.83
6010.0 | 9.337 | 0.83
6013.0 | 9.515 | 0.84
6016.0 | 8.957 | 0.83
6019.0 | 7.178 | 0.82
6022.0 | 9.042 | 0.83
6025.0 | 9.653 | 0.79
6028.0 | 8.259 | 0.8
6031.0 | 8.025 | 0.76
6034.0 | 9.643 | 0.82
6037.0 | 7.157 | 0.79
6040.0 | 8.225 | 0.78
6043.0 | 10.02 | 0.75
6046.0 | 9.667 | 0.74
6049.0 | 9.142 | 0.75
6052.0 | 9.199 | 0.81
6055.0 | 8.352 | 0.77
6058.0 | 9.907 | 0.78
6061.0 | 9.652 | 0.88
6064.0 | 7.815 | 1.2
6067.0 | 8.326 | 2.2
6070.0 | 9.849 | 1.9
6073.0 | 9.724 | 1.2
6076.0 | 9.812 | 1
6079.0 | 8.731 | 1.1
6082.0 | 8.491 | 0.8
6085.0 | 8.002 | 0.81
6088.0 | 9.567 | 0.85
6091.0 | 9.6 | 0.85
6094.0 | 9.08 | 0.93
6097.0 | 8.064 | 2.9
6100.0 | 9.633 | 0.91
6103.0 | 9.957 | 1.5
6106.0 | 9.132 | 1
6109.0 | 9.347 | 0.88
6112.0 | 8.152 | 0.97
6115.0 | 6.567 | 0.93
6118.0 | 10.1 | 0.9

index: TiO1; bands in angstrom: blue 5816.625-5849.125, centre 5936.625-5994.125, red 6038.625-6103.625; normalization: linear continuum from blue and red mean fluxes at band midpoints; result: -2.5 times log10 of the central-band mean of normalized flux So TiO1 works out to 0.05 mag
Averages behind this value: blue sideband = 9.48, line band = 8.9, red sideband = 9.12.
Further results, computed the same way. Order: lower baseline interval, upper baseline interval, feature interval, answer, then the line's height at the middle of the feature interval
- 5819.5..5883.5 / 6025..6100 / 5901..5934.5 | 0.08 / 9.42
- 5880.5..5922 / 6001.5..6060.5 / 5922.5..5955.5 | -0.06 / 8.52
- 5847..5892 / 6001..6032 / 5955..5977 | 0.02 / 8.98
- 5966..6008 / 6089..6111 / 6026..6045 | 0.07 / 9.16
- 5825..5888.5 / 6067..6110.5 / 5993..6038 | 0.05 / 9.26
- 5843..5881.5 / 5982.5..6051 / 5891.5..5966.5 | 0.08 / 9.38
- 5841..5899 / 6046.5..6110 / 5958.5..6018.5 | 0.02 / 9.12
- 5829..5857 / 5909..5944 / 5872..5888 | -0.02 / 9.19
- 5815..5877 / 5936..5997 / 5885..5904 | 0.15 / 9.34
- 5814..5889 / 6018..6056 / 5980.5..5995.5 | 0.01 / 8.95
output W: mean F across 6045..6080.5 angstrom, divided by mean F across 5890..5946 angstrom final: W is 1.06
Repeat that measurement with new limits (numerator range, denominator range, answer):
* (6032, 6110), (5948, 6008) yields 1.01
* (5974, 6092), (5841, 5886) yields 0.95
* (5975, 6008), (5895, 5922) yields 1.06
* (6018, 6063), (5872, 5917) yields 1.03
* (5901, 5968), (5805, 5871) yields 0.92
